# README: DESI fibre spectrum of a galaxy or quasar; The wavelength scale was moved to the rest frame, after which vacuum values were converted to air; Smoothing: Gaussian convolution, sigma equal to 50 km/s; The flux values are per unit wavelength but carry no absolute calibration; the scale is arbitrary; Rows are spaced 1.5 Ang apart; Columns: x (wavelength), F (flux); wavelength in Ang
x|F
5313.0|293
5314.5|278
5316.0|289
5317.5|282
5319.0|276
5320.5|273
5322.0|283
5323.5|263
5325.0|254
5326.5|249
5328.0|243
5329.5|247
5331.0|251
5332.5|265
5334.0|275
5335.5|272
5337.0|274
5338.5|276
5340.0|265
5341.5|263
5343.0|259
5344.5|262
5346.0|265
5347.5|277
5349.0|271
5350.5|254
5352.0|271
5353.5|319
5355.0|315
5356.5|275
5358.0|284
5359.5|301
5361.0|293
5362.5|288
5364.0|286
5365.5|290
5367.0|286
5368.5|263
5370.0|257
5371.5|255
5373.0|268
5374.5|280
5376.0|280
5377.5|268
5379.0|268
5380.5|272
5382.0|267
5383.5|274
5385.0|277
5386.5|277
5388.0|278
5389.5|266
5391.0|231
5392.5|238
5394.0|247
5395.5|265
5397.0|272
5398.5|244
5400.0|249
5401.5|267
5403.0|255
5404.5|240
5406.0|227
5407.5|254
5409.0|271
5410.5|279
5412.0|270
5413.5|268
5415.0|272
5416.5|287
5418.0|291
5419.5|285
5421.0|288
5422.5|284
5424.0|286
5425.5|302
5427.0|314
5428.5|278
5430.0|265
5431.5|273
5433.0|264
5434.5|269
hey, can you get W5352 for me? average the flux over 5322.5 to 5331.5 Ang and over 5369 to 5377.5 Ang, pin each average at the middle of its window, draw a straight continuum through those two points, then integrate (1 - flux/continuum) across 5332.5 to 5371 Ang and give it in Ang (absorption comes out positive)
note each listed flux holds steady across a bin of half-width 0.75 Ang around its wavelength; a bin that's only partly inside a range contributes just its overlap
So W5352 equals -2.5 Ang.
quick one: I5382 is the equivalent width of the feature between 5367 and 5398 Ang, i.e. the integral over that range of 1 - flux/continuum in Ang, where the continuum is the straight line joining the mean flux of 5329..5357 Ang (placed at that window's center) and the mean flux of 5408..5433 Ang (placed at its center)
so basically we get 1.2 Ang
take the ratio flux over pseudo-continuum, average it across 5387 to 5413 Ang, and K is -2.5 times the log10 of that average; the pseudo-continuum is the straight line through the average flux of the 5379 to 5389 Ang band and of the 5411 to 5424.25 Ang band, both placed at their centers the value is 0.084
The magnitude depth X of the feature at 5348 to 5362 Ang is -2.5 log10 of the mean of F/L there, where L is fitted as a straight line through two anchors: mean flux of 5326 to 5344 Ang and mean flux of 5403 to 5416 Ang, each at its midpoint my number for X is -0.10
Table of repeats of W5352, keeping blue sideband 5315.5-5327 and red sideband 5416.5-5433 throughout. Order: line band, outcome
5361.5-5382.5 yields 0.3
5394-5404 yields 0.9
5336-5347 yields 0.3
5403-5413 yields 0.9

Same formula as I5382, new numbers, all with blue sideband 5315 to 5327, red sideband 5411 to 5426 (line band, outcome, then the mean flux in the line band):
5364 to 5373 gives 0.2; 271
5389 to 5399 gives 1.0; 252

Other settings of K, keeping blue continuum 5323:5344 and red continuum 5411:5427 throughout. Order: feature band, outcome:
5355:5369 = -0.071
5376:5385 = 0.011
